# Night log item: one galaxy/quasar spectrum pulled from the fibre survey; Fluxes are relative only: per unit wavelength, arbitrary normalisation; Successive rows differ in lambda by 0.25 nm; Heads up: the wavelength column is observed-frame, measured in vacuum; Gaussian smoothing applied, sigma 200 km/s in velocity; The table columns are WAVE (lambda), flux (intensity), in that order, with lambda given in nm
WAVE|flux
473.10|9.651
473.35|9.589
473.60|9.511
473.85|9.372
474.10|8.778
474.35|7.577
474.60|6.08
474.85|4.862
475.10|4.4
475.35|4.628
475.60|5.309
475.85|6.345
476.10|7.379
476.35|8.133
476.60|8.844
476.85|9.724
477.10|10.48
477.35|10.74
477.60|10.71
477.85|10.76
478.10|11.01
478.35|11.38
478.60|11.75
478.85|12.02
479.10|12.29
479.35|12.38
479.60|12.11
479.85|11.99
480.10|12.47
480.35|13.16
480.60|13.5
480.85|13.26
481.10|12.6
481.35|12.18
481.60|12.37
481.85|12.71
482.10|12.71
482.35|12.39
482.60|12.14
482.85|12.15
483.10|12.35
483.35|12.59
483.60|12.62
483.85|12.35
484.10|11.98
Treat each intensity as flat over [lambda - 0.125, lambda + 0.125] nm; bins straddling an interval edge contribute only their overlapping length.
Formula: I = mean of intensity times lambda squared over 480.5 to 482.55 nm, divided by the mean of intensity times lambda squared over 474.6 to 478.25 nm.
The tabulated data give 1.61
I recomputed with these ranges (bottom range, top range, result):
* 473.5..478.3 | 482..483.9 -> 1.56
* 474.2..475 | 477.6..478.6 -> 1.82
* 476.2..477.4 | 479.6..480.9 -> 1.37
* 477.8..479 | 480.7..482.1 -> 1.12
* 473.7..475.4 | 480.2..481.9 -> 1.98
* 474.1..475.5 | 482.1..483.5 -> 2.21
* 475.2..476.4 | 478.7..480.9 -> 2.05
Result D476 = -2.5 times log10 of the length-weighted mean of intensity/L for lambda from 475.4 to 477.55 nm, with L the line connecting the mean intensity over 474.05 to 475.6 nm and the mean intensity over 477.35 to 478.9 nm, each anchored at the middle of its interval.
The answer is 0.04 mag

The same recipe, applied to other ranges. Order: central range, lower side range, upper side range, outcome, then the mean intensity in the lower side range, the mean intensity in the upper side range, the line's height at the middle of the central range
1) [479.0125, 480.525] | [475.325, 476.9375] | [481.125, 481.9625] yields -0.16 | 7.29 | 12.4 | 10.8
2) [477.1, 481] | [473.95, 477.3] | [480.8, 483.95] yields -0.21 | 7.22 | 12.5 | 9.89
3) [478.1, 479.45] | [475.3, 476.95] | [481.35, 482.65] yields -0.23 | 7.27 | 12.5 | 9.61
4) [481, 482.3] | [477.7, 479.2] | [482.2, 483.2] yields -0.04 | 11.5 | 12.3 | 12.1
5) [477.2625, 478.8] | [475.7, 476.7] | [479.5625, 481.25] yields -0.13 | 7.59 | 12.8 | 9.84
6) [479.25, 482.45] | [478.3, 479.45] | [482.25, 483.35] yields -0.04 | 12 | 12.3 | 12.1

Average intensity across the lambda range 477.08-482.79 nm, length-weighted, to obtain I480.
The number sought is 12.1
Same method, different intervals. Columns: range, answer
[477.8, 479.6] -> 11.7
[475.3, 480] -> 9.99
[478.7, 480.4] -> 12.3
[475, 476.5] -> 6.11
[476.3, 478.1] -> 10.1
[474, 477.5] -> 7.39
